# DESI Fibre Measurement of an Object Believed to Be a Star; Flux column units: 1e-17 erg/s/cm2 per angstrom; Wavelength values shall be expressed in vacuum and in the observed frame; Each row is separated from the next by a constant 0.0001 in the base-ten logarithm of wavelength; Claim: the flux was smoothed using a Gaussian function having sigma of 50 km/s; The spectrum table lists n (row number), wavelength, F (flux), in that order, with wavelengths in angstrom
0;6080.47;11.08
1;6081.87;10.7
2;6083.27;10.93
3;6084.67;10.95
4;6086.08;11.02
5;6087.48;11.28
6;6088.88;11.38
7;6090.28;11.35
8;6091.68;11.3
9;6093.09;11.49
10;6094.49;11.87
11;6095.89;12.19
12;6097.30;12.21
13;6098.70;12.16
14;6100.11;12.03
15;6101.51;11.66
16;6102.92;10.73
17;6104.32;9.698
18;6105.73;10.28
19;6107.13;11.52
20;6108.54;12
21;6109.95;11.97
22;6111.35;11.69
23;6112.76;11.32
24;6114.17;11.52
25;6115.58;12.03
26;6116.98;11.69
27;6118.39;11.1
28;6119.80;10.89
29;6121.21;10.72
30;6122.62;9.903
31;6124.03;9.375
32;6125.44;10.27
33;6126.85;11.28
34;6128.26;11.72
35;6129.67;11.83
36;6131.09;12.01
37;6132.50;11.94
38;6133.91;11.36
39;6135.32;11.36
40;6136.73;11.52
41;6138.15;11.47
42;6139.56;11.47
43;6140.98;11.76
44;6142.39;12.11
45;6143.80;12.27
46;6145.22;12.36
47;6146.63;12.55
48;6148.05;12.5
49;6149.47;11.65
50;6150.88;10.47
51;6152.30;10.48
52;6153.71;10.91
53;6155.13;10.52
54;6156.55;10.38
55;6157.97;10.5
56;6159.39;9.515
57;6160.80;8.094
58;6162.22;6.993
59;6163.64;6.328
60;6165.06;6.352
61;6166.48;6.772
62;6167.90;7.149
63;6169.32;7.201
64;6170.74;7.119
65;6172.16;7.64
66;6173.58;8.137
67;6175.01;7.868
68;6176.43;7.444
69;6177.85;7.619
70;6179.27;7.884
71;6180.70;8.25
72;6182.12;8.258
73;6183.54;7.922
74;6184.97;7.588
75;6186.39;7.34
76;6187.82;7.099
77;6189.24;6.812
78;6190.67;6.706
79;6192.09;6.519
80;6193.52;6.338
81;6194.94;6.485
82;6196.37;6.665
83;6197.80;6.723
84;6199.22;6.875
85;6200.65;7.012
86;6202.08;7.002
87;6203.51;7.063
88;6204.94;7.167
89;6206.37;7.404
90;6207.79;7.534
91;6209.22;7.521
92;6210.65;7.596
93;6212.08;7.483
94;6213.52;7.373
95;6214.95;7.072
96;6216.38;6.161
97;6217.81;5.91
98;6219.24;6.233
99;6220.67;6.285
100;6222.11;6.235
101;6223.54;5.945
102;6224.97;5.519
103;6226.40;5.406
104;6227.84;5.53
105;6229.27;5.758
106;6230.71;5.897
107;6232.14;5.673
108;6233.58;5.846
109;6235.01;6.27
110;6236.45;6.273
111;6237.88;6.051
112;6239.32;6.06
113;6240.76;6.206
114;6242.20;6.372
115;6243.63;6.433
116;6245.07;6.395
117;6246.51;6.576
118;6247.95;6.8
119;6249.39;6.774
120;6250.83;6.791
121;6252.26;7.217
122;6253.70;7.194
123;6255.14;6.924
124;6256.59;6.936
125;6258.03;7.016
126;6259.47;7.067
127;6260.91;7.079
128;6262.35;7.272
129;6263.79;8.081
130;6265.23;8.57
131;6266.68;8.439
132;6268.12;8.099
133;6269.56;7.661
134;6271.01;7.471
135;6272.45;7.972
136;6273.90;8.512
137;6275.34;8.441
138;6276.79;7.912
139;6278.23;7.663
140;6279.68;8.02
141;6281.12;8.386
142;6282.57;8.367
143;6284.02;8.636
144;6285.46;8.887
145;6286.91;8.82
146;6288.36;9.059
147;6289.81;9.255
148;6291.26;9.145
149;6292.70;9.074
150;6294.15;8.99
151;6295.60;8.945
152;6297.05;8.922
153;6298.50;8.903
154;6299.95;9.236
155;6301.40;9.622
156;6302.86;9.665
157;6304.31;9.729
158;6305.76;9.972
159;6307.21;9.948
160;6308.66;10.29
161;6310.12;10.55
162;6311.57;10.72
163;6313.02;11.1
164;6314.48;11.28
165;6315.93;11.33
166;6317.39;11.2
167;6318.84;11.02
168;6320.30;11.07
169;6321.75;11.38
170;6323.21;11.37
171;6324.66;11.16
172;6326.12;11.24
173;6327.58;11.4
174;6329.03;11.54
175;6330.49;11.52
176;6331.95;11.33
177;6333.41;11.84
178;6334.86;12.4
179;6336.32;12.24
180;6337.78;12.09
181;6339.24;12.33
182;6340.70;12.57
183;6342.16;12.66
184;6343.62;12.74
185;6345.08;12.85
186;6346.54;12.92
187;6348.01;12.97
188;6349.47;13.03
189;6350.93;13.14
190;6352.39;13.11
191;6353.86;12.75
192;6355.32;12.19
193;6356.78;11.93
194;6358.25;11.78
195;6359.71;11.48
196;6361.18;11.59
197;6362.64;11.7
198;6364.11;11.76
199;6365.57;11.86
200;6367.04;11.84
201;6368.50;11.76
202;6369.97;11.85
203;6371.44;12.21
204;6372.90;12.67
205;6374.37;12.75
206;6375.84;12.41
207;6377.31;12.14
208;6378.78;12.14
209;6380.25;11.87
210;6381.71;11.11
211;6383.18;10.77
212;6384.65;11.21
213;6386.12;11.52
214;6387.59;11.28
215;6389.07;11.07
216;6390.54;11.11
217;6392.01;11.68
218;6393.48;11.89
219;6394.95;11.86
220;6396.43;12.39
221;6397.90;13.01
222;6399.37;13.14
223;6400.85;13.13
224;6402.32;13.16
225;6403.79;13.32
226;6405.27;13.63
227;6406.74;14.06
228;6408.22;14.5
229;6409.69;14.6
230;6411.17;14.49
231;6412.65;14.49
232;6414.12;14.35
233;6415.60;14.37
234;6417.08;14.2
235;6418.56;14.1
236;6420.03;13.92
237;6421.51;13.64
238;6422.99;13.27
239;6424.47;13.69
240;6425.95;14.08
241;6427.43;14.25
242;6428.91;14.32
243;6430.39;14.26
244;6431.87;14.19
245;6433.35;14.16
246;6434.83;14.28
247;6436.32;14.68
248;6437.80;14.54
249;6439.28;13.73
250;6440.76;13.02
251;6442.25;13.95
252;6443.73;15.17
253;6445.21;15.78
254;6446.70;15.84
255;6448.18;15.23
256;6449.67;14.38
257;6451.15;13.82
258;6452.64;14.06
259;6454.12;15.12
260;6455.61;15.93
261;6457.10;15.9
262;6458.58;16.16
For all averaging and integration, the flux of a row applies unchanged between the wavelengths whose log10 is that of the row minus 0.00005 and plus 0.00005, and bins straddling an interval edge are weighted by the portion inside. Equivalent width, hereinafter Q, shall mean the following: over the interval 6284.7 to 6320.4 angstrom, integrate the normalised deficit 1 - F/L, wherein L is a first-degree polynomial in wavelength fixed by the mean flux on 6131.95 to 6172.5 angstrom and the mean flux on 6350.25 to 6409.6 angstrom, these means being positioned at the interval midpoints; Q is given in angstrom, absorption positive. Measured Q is 5.1 angstrom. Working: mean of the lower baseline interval 10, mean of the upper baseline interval 12.2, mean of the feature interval 9.85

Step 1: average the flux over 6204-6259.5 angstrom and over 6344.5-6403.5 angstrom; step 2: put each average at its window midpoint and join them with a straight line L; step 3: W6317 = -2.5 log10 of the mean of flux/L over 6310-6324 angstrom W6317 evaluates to -0.13 mag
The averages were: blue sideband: 6.53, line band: 11.1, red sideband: 12.1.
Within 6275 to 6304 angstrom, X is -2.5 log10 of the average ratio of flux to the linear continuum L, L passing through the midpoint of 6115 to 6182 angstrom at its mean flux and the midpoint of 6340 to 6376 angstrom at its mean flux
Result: 0.30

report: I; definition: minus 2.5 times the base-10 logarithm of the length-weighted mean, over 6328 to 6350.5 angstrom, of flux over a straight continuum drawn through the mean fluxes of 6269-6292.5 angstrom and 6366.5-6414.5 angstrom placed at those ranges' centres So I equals -0.164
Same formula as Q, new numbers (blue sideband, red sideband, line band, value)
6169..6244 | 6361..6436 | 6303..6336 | -2.1 angstrom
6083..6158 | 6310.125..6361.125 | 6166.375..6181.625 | 5.2 angstrom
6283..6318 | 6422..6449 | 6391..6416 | -0.2 angstrom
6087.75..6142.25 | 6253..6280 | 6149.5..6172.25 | 3.6 angstrom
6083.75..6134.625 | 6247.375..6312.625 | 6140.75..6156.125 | -1.3 angstrom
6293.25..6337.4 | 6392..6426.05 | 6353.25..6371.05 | 0.4 angstrom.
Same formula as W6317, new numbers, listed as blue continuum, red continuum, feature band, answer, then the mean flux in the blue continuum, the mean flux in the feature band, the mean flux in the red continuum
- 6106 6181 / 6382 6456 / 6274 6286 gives 0.39 mag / 10.2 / 8.3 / 13.6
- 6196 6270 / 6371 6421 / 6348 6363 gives -0.10 mag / 6.76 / 12.3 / 12.8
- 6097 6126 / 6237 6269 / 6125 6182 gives 0.02 mag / 11.2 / 9.85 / 7.02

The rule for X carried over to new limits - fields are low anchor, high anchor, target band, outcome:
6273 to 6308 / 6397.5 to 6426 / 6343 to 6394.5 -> 0.00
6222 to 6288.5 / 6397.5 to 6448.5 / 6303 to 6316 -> -0.12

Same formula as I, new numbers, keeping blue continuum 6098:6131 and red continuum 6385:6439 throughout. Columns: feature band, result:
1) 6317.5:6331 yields 0.13 mag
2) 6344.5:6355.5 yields 0.01 mag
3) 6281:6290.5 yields 0.38 mag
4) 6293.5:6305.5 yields 0.33 mag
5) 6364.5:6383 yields 0.10 mag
